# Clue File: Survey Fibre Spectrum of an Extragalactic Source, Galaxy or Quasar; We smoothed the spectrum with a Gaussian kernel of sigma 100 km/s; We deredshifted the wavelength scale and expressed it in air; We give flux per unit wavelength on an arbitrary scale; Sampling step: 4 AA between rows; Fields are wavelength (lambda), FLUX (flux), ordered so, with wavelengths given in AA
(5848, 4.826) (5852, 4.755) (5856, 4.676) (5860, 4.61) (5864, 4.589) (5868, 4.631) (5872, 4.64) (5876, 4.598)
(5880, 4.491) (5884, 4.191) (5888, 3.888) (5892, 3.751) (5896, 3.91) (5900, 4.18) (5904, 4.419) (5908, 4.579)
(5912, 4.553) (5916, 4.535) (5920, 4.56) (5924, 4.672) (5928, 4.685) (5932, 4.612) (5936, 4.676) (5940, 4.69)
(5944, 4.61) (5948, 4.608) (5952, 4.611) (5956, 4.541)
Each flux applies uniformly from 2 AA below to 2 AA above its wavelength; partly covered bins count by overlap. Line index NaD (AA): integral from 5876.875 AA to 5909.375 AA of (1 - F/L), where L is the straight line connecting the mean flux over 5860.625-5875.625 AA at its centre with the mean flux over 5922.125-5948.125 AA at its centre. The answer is 3.14 AA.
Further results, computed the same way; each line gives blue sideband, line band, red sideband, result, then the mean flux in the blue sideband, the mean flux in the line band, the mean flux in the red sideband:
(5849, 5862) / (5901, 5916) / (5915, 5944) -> 0.5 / 4.69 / 4.5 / 4.63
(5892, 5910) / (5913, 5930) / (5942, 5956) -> -0.9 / 4.21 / 4.61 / 4.6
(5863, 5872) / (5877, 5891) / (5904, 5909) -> 1.2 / 4.62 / 4.19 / 4.51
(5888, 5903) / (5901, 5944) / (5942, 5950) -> -2.8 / 3.97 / 4.59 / 4.61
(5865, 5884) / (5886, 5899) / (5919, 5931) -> 2.0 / 4.55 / 3.88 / 4.64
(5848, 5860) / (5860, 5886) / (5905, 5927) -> 0.8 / 4.72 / 4.53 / 4.58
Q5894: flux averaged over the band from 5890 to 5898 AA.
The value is 3.83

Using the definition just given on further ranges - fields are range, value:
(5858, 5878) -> 4.61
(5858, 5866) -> 4.6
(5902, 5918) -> 4.52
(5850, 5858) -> 4.72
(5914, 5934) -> 4.61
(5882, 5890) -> 4.04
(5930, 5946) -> 4.65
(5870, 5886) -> 4.48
